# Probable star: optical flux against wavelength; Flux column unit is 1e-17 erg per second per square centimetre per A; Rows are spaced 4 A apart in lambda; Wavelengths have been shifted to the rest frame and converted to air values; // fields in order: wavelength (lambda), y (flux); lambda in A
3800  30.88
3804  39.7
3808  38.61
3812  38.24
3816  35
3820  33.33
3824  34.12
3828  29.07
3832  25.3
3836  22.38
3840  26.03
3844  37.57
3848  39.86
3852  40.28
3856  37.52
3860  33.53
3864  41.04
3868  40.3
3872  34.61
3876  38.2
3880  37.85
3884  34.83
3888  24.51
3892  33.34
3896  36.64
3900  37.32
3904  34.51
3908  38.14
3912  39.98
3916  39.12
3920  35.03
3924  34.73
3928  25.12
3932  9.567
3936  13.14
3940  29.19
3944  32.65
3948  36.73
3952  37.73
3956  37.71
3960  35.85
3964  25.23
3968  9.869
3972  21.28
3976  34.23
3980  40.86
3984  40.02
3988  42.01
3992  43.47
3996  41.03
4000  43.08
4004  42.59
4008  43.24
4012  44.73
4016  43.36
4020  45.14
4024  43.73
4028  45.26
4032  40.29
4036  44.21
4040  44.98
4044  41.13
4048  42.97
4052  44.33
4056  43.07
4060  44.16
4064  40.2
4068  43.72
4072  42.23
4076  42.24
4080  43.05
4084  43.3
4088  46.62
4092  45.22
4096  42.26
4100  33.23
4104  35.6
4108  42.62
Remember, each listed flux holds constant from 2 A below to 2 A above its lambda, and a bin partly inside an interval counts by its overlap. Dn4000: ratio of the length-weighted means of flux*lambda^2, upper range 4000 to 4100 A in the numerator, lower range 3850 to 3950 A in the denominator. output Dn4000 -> 1.4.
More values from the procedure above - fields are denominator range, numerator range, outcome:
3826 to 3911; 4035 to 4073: 1.37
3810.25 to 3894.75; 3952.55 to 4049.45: 1.23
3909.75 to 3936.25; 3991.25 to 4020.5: 1.55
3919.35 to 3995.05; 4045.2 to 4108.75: 1.45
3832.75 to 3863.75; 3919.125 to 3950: 0.82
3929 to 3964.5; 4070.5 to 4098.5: 1.62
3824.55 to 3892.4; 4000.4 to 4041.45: 1.40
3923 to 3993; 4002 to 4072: 1.49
